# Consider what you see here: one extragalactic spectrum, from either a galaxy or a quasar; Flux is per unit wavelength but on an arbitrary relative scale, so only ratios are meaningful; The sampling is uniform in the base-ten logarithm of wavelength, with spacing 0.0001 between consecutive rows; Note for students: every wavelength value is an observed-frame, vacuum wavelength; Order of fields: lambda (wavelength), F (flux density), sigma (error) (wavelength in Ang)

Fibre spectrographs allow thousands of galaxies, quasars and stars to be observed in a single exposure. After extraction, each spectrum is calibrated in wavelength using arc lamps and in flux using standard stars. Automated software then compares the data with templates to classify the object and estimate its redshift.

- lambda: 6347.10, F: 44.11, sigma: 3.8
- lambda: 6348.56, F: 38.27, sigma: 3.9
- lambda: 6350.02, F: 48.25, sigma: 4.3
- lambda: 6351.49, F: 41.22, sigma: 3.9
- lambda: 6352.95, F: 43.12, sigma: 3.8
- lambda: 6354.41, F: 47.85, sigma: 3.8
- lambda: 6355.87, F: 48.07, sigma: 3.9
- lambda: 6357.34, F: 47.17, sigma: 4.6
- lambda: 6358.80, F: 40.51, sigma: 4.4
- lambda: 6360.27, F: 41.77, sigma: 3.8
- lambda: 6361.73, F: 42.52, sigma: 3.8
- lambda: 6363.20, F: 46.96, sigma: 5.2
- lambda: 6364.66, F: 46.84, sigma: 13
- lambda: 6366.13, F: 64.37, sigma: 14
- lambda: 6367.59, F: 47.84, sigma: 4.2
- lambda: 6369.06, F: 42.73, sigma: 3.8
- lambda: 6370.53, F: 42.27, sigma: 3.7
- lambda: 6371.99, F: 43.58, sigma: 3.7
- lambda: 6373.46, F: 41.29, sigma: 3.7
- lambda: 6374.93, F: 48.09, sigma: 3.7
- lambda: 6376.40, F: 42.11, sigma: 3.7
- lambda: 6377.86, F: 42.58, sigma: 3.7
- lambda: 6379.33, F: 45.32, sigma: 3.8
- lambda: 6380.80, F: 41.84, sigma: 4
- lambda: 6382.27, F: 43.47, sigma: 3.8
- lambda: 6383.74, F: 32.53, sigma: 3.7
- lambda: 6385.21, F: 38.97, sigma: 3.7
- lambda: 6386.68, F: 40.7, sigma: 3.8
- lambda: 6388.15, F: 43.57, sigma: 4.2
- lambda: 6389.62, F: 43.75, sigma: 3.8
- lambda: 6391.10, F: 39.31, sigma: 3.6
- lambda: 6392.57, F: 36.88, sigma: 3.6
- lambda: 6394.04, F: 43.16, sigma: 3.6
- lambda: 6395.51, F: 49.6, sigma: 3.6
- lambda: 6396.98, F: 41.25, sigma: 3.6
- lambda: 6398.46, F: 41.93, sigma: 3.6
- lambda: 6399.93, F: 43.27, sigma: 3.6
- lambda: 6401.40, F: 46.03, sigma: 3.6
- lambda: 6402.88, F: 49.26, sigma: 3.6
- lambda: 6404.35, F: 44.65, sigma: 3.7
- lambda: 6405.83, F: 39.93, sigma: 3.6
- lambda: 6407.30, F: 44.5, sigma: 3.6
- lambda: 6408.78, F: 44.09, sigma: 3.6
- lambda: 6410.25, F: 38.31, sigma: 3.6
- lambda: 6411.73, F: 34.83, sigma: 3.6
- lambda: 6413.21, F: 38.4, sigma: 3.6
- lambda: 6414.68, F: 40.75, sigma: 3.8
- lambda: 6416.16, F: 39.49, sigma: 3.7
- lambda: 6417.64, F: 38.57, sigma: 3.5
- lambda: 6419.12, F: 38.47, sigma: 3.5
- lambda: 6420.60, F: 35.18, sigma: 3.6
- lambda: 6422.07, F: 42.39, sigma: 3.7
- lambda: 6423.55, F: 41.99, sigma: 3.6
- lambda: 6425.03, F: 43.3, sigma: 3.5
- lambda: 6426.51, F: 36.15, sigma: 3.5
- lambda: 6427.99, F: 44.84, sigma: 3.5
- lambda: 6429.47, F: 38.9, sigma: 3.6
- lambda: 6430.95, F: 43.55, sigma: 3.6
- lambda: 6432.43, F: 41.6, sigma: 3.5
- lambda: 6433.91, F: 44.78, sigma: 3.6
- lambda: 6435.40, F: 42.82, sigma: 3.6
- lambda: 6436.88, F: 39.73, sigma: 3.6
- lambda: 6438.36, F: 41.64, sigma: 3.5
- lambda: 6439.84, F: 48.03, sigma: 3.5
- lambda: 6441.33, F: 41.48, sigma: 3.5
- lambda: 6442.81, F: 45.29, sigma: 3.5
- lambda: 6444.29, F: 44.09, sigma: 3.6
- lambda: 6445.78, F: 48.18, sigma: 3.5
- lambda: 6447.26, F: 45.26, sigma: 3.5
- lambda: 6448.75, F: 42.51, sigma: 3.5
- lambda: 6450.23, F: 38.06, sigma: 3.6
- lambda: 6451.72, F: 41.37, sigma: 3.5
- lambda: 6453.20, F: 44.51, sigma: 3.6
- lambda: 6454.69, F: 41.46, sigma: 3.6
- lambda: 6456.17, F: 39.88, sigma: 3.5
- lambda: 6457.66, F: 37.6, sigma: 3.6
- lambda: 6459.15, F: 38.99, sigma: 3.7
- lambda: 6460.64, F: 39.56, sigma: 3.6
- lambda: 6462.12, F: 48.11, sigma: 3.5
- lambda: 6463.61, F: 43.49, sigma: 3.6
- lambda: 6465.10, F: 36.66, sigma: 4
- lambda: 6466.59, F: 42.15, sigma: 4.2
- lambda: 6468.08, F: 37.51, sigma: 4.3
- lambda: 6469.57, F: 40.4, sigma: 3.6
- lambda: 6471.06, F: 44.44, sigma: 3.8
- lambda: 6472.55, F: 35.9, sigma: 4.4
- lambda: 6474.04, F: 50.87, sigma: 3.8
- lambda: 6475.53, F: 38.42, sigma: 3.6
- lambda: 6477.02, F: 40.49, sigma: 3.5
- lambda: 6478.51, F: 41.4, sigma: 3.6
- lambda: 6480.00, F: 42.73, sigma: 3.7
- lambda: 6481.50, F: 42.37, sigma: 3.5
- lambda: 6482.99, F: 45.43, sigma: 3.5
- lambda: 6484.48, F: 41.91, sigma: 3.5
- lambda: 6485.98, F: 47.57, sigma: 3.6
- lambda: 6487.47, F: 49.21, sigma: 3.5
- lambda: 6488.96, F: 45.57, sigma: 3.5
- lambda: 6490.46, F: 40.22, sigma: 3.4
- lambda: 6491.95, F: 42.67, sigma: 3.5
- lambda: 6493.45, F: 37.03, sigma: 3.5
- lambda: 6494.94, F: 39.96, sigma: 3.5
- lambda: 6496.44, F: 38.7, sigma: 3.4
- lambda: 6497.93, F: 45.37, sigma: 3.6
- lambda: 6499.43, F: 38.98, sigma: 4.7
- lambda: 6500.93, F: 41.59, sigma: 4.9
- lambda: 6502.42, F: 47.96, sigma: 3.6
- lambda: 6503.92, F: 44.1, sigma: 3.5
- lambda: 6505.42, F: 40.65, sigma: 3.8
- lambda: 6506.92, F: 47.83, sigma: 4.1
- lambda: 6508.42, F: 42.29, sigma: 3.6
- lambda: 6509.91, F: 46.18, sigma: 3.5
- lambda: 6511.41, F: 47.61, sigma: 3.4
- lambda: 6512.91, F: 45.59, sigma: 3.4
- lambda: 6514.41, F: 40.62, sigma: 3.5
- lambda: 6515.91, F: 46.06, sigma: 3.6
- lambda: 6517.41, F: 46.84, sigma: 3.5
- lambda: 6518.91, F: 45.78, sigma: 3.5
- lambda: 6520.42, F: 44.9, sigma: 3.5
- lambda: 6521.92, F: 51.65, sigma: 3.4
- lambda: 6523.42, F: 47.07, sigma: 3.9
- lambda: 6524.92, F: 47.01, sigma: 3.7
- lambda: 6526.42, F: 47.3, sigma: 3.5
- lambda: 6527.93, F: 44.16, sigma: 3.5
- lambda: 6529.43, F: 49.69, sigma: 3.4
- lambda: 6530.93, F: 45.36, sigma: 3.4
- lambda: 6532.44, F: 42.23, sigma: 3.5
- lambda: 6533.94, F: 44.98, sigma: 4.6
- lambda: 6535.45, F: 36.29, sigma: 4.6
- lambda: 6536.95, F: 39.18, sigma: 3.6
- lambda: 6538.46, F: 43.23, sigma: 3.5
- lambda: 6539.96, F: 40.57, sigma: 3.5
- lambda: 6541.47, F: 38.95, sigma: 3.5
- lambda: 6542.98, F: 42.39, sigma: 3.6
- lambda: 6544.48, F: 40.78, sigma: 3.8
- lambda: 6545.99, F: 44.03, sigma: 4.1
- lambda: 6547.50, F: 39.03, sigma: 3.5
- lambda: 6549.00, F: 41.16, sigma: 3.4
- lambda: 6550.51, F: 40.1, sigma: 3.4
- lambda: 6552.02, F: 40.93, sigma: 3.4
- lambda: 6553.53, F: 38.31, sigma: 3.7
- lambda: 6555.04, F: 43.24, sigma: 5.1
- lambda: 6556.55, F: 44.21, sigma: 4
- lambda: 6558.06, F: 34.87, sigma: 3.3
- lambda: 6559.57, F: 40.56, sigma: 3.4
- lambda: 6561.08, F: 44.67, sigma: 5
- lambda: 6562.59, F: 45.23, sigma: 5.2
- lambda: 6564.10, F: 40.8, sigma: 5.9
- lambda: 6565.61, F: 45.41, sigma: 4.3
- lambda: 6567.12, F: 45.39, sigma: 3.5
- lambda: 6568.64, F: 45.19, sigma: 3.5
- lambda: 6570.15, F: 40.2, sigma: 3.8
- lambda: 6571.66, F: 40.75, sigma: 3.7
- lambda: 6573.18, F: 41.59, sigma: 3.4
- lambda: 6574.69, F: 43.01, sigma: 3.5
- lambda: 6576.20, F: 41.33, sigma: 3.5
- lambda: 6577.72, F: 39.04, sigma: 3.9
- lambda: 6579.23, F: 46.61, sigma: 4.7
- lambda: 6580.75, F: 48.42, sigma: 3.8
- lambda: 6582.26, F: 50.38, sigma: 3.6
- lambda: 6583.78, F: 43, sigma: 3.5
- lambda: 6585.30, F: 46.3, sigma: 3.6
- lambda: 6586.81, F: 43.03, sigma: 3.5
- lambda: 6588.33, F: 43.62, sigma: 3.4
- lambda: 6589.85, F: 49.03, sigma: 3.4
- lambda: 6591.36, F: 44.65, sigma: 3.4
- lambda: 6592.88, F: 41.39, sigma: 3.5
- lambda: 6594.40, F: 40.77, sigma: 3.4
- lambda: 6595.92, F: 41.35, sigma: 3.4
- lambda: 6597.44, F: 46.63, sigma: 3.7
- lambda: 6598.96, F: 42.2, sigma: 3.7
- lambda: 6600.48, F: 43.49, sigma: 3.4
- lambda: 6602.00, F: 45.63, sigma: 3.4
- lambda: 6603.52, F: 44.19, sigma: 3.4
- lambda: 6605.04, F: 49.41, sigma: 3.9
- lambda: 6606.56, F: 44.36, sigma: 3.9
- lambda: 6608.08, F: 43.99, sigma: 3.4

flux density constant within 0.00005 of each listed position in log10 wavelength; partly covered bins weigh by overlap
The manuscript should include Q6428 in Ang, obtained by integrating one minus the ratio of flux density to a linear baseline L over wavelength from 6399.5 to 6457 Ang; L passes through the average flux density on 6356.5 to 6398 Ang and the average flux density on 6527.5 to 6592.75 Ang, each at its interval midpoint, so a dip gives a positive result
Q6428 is 1.9 Ang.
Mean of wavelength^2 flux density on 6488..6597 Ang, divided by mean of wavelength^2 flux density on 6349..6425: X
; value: 1.06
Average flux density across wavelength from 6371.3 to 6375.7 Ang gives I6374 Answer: 44.2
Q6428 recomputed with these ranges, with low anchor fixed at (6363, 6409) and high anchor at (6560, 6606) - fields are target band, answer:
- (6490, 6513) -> 0.56 Ang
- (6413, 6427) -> 1.36 Ang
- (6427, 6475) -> 1.79 Ang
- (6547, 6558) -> 0.84 Ang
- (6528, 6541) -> 0.39 Ang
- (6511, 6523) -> -0.58 Ang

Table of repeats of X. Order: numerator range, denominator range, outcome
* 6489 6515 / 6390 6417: 1.05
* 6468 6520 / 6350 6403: 1.02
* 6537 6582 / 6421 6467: 1.04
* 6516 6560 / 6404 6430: 1.11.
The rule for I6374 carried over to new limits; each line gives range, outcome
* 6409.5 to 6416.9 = 38.4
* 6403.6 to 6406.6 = 42.4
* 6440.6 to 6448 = 44.9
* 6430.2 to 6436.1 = 43.1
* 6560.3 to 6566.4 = 44.1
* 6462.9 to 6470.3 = 40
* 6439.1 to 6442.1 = 44.7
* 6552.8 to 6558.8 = 40.2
